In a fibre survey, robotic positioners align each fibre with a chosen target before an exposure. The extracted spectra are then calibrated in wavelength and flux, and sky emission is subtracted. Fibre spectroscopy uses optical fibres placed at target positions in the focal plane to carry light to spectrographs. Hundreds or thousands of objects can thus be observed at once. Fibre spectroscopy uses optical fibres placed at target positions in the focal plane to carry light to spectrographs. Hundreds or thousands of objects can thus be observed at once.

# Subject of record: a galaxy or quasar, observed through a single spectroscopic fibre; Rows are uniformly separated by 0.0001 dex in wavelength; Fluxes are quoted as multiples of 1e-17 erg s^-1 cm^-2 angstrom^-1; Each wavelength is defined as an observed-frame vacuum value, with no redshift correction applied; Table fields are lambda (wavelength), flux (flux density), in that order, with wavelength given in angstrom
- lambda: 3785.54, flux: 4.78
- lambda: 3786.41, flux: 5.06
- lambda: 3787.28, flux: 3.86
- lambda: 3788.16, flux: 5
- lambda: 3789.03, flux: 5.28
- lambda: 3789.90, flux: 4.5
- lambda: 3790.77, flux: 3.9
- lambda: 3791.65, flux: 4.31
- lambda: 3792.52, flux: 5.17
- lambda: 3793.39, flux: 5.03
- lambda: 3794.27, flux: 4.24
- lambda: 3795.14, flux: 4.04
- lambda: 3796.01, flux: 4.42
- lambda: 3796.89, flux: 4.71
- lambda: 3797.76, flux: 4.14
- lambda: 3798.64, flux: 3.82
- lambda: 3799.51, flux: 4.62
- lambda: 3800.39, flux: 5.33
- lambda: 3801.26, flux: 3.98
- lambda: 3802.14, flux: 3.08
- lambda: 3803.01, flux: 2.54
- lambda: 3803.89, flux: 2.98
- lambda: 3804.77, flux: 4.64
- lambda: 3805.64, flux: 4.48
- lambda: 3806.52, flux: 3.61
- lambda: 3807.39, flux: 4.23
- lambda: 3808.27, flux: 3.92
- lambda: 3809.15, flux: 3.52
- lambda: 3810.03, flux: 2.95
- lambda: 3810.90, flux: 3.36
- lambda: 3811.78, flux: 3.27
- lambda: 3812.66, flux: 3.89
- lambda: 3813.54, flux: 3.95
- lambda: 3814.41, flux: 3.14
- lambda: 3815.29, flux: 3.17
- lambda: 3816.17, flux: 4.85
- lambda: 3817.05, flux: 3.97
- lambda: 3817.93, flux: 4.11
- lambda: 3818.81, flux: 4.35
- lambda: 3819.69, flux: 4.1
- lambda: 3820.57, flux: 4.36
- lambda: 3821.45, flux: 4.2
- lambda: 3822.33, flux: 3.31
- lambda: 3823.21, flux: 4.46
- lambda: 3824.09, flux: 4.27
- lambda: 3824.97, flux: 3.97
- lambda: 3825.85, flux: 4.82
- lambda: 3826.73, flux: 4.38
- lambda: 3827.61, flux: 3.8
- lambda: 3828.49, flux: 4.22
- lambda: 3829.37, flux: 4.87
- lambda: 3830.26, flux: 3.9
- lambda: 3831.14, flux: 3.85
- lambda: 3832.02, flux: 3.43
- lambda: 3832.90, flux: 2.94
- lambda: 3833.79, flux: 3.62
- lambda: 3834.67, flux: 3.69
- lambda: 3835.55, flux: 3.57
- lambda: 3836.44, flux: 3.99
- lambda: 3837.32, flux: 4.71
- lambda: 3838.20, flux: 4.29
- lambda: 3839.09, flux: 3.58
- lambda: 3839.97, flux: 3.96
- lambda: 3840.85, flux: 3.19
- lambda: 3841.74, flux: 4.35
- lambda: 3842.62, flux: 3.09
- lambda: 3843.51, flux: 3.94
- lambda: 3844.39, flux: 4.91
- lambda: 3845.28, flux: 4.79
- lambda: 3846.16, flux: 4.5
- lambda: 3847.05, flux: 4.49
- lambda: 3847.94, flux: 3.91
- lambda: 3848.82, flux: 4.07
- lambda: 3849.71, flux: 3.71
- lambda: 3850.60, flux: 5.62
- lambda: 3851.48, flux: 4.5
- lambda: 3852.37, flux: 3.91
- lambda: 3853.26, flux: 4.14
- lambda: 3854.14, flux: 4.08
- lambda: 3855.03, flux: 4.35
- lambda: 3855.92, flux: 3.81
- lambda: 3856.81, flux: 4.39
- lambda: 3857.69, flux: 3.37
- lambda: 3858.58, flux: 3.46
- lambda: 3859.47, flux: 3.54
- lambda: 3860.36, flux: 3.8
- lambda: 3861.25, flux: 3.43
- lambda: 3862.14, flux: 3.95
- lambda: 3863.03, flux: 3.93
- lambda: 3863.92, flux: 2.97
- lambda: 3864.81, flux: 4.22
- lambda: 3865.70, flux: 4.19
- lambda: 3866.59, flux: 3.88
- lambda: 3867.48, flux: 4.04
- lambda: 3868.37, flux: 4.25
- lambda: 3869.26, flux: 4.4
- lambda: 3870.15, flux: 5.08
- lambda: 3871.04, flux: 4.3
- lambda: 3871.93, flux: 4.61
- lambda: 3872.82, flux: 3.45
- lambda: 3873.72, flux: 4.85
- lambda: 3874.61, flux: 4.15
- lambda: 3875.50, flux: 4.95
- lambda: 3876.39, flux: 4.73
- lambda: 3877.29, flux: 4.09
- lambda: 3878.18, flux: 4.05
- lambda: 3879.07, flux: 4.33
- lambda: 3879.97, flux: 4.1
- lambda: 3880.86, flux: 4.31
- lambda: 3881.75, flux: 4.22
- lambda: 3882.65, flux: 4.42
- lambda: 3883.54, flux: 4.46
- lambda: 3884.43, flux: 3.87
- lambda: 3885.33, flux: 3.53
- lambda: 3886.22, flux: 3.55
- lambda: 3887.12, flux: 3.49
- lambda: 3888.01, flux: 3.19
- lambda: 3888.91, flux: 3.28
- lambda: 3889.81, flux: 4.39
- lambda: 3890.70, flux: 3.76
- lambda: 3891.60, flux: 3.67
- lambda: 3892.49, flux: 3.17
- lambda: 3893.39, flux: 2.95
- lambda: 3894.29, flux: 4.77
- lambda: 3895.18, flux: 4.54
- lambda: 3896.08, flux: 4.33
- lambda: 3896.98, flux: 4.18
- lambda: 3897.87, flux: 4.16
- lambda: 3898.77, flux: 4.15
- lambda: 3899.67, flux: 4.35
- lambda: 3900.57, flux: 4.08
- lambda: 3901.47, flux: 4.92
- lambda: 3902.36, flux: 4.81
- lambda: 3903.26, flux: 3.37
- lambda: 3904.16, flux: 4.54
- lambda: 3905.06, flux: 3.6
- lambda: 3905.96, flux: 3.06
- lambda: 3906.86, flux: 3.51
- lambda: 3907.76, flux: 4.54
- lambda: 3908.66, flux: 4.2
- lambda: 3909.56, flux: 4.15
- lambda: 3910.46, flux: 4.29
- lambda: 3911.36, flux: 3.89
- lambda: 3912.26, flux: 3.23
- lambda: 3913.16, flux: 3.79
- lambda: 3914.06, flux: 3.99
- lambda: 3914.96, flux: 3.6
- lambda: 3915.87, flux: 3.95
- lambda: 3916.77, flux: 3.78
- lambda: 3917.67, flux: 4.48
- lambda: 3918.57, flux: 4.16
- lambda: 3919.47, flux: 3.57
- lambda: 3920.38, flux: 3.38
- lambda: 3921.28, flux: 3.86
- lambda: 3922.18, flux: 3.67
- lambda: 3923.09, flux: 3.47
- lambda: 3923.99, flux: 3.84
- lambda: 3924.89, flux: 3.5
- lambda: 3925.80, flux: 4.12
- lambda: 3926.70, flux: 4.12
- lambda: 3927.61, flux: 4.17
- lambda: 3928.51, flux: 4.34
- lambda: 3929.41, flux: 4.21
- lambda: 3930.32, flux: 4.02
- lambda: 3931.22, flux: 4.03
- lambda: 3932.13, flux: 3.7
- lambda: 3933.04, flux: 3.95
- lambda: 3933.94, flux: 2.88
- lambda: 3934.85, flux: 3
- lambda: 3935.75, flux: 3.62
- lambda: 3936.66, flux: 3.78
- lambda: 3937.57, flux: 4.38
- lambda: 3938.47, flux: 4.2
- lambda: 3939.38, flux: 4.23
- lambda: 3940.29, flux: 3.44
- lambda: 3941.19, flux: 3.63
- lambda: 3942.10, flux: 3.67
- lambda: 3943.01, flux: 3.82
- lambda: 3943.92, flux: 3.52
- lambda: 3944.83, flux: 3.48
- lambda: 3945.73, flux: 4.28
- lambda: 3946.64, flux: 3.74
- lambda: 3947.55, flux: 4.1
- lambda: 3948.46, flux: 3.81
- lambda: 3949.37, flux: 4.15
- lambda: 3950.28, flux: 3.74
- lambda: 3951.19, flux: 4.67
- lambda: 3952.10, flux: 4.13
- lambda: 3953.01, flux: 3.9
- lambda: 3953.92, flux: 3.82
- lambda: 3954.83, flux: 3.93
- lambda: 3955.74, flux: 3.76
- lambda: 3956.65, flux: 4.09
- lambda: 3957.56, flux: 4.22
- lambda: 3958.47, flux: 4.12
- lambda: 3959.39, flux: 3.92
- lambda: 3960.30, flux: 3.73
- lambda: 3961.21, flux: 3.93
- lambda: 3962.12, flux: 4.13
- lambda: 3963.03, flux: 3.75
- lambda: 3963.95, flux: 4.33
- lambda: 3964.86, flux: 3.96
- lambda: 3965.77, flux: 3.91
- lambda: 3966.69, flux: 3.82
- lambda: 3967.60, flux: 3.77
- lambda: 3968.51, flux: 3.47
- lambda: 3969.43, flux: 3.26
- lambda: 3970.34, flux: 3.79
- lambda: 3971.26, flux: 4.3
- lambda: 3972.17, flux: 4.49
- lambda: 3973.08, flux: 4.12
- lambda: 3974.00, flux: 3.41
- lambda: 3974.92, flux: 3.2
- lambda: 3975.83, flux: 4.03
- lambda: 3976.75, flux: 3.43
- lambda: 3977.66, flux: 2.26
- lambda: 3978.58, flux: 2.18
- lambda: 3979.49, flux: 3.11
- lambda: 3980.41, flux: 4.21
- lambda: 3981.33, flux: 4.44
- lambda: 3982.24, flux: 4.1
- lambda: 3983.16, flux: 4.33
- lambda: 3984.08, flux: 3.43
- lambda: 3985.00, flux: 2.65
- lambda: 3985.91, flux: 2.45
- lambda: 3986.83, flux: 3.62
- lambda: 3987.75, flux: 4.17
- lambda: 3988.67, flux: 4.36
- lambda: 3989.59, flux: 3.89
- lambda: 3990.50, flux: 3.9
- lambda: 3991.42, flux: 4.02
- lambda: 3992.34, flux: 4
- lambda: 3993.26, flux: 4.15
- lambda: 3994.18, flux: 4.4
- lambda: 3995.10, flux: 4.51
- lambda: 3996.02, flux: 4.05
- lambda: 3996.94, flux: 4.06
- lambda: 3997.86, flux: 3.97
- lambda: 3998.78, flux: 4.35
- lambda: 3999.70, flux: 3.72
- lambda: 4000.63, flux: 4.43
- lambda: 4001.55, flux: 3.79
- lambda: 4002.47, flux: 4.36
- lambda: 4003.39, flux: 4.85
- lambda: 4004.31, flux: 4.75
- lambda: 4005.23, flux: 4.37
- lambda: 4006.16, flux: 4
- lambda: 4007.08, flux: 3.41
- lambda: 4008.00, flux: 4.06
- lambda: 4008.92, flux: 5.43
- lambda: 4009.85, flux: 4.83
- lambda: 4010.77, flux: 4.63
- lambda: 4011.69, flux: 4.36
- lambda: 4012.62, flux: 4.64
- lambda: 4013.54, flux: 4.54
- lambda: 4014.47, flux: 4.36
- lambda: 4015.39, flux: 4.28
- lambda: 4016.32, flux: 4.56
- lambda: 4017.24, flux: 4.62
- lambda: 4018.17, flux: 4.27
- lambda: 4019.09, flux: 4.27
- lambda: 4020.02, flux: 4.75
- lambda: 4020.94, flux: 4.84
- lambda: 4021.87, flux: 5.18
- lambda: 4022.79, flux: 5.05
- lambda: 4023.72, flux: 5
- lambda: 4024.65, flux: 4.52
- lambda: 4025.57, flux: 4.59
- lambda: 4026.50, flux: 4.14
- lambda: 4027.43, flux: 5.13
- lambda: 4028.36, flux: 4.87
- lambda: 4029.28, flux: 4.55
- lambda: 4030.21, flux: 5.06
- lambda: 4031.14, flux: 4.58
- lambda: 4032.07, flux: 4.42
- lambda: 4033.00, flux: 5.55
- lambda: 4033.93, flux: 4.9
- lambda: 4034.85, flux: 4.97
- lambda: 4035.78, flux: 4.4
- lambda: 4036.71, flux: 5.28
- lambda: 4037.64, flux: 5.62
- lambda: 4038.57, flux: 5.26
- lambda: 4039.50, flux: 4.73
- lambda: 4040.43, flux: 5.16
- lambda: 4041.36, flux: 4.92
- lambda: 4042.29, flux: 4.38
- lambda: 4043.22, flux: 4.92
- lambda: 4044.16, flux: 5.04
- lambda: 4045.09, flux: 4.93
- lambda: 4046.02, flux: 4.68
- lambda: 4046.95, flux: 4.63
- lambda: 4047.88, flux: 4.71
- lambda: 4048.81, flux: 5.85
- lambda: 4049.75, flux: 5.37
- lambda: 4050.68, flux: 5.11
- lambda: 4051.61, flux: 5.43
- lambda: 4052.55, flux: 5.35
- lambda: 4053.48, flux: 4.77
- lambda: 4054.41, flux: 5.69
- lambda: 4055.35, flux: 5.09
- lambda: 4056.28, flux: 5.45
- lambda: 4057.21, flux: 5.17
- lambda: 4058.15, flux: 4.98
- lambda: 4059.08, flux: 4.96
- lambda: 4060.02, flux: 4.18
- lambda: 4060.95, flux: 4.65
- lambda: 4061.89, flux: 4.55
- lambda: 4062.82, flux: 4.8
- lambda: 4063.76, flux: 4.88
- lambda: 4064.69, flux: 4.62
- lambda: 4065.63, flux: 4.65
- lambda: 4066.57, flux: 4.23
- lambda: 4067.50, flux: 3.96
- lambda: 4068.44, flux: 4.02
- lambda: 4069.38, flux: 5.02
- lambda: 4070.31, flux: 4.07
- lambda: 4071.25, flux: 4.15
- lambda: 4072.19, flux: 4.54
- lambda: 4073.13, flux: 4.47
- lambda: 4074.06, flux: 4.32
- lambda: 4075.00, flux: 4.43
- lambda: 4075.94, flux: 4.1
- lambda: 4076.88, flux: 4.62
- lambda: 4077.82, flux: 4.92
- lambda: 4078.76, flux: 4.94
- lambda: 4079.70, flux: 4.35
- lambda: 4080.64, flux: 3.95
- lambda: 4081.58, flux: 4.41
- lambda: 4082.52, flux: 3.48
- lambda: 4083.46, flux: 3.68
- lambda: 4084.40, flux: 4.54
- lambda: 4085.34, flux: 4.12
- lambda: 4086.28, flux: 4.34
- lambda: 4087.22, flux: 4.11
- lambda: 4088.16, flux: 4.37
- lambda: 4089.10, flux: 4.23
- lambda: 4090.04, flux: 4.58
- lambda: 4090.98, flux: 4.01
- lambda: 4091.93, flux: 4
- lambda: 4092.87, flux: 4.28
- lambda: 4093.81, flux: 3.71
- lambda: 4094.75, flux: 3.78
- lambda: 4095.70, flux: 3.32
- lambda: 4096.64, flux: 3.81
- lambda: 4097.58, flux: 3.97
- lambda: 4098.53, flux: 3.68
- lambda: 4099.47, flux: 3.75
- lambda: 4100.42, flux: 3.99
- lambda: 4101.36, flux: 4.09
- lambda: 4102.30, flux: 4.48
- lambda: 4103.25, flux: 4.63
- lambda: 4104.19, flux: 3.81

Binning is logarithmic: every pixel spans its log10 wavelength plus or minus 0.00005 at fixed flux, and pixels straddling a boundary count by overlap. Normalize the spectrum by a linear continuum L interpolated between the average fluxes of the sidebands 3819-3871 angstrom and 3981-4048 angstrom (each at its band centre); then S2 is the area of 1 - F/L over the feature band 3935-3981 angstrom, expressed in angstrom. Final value 5.49 angstrom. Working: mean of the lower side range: 4.05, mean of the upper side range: 4.47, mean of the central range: 3.81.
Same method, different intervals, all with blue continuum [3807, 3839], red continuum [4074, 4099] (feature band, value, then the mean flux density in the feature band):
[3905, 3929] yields 0.8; 3.87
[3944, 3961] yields 0.3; 3.97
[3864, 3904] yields -1.5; 4.12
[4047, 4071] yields -4.2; 4.85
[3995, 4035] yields -4.4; 4.53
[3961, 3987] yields 2.6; 3.65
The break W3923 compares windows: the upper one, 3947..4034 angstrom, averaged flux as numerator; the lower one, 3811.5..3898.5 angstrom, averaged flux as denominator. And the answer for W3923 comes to 1.03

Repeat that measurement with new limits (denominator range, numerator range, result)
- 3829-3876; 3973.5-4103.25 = 1.08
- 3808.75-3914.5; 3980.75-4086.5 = 1.13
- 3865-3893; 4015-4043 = 1.17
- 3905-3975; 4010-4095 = 1.20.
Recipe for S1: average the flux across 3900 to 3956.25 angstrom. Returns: 3.9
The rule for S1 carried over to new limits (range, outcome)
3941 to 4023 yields 4.03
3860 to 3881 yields 4.17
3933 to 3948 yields 3.74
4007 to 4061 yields 4.84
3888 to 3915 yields 3.97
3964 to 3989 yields 3.65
